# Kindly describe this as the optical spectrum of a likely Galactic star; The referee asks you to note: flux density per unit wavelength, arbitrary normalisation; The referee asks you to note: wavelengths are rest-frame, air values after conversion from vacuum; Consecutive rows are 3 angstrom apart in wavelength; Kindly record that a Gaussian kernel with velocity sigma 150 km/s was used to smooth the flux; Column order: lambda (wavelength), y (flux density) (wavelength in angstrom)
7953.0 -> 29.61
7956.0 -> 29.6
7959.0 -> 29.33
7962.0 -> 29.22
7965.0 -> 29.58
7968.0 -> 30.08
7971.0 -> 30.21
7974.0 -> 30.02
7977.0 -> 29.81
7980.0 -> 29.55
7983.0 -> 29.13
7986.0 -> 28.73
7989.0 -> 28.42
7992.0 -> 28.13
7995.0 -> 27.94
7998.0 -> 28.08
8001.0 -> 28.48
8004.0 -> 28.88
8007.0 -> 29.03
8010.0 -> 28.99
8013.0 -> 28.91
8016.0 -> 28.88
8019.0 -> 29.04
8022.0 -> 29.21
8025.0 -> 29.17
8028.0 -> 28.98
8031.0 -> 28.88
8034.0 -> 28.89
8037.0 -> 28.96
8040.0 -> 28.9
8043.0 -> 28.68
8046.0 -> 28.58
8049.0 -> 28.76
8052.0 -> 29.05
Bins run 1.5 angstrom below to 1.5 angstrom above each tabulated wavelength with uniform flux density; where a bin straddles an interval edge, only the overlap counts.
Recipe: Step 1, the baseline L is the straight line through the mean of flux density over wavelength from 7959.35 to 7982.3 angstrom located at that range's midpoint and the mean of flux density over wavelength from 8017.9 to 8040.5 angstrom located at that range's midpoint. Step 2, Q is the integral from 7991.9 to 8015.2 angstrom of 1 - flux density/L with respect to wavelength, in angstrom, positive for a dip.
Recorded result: 0.6 angstrom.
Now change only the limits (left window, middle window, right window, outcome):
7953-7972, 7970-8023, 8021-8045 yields 0.6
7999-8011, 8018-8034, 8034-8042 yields -0.1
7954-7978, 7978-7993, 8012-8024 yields 0.3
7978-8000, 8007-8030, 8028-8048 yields -0.2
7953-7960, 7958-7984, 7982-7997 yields -0.6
